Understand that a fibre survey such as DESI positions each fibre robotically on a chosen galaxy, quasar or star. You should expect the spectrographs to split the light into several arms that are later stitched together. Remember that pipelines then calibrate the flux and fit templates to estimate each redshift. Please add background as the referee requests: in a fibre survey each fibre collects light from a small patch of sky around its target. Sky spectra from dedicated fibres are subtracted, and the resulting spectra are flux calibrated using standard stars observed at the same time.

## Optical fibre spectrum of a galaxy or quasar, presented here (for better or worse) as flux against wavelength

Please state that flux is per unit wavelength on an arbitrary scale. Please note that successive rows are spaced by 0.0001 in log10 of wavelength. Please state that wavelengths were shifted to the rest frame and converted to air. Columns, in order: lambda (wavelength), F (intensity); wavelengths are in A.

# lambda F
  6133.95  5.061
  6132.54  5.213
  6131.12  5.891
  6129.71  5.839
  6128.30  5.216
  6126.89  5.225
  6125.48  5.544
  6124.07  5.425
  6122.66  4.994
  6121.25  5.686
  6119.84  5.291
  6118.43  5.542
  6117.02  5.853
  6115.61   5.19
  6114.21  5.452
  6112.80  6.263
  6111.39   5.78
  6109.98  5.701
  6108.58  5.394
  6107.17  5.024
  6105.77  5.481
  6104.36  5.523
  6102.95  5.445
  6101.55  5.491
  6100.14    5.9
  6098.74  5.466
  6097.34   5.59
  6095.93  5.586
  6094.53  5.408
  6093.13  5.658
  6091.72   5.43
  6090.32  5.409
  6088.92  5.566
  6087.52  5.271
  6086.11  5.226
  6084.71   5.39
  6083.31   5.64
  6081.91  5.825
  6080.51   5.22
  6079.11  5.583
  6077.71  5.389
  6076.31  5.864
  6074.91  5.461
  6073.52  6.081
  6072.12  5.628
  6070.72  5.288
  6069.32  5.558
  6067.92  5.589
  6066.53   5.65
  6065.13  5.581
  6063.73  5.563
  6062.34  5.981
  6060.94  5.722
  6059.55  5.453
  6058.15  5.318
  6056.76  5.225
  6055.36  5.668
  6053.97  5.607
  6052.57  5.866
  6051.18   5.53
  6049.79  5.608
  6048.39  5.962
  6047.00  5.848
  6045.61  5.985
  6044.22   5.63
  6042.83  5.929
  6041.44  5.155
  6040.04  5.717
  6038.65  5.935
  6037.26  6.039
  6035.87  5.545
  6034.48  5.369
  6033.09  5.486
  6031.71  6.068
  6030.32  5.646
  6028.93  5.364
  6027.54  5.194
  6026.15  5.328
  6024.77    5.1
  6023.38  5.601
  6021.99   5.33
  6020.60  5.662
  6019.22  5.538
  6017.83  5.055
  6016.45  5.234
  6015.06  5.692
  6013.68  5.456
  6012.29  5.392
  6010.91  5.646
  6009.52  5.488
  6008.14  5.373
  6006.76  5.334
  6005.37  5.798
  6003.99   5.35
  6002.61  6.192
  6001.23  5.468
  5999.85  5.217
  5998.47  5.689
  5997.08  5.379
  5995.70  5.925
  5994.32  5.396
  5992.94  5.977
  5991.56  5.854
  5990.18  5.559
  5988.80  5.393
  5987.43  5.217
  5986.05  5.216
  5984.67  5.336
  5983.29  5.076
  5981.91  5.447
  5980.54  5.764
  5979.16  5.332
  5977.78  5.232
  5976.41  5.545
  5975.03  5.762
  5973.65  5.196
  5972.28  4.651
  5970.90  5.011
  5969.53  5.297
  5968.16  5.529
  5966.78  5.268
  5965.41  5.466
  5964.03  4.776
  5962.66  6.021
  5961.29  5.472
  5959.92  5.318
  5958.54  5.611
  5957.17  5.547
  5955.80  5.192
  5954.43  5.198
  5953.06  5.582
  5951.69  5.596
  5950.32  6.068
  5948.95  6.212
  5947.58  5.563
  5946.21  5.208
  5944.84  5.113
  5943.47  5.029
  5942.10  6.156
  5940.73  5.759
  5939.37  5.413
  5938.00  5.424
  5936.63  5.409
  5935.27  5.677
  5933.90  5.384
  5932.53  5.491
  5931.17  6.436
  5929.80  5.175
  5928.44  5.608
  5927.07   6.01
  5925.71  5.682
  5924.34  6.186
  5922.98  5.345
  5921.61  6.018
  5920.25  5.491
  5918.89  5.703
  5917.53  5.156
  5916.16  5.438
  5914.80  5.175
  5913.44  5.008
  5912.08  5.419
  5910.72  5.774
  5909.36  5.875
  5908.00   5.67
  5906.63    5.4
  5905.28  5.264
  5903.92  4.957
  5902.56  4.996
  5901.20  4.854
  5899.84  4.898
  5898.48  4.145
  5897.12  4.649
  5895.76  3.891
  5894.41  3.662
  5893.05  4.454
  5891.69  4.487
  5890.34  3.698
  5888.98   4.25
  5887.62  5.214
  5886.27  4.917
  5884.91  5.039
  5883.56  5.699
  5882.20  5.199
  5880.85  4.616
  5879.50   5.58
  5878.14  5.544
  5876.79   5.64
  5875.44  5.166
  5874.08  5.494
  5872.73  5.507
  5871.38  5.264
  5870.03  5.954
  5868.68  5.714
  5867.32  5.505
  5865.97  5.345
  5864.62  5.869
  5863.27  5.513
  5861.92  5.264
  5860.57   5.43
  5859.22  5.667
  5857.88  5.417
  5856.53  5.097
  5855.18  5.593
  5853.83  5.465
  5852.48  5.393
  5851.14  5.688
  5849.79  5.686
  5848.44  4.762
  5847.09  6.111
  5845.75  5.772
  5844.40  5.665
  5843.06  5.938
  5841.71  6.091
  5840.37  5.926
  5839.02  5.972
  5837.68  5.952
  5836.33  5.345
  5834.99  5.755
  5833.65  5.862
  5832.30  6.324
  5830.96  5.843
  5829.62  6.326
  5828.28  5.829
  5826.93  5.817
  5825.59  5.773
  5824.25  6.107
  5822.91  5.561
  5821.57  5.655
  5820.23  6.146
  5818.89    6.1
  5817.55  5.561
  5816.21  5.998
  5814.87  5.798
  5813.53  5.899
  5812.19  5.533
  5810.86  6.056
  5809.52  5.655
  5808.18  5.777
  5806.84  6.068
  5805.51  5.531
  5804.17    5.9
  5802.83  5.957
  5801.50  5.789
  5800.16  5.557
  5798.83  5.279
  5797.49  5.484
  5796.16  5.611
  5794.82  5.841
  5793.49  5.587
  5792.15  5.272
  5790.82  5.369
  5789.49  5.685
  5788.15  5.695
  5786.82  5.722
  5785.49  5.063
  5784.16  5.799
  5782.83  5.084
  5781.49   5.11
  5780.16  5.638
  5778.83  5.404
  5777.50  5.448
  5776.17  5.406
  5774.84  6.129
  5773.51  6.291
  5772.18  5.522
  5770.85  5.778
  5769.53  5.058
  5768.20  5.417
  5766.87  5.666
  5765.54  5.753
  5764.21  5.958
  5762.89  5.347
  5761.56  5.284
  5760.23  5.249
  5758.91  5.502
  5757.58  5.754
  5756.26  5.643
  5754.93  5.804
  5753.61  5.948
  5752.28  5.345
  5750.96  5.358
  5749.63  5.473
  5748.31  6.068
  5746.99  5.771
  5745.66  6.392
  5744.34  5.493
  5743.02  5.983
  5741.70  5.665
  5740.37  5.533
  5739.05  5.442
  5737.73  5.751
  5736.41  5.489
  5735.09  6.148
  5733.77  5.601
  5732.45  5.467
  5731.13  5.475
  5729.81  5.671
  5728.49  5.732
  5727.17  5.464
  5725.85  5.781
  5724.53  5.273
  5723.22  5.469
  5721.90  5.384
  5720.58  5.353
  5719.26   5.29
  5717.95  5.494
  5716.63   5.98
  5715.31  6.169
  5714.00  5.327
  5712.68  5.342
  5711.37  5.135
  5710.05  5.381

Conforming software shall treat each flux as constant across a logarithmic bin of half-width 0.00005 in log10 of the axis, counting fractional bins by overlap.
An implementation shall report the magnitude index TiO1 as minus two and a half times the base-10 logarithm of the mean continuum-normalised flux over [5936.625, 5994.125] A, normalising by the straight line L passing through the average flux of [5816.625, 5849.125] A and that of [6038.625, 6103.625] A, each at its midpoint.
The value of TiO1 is 0.05 mag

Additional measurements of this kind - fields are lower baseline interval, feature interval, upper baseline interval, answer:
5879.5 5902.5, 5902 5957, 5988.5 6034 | -0.127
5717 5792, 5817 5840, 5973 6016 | -0.060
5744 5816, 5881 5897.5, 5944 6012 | 0.203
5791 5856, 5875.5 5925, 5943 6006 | 0.104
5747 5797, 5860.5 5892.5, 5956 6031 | 0.055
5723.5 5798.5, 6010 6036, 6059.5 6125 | 0.020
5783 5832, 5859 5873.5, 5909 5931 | 0.022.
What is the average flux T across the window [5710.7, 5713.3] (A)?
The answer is 5.24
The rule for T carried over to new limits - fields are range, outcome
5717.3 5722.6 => 5.38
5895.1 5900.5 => 4.39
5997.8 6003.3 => 5.65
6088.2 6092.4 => 5.48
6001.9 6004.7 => 5.78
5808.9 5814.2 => 5.79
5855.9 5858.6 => 5.28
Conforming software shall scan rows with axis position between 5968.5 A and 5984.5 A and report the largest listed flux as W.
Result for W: 5.764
